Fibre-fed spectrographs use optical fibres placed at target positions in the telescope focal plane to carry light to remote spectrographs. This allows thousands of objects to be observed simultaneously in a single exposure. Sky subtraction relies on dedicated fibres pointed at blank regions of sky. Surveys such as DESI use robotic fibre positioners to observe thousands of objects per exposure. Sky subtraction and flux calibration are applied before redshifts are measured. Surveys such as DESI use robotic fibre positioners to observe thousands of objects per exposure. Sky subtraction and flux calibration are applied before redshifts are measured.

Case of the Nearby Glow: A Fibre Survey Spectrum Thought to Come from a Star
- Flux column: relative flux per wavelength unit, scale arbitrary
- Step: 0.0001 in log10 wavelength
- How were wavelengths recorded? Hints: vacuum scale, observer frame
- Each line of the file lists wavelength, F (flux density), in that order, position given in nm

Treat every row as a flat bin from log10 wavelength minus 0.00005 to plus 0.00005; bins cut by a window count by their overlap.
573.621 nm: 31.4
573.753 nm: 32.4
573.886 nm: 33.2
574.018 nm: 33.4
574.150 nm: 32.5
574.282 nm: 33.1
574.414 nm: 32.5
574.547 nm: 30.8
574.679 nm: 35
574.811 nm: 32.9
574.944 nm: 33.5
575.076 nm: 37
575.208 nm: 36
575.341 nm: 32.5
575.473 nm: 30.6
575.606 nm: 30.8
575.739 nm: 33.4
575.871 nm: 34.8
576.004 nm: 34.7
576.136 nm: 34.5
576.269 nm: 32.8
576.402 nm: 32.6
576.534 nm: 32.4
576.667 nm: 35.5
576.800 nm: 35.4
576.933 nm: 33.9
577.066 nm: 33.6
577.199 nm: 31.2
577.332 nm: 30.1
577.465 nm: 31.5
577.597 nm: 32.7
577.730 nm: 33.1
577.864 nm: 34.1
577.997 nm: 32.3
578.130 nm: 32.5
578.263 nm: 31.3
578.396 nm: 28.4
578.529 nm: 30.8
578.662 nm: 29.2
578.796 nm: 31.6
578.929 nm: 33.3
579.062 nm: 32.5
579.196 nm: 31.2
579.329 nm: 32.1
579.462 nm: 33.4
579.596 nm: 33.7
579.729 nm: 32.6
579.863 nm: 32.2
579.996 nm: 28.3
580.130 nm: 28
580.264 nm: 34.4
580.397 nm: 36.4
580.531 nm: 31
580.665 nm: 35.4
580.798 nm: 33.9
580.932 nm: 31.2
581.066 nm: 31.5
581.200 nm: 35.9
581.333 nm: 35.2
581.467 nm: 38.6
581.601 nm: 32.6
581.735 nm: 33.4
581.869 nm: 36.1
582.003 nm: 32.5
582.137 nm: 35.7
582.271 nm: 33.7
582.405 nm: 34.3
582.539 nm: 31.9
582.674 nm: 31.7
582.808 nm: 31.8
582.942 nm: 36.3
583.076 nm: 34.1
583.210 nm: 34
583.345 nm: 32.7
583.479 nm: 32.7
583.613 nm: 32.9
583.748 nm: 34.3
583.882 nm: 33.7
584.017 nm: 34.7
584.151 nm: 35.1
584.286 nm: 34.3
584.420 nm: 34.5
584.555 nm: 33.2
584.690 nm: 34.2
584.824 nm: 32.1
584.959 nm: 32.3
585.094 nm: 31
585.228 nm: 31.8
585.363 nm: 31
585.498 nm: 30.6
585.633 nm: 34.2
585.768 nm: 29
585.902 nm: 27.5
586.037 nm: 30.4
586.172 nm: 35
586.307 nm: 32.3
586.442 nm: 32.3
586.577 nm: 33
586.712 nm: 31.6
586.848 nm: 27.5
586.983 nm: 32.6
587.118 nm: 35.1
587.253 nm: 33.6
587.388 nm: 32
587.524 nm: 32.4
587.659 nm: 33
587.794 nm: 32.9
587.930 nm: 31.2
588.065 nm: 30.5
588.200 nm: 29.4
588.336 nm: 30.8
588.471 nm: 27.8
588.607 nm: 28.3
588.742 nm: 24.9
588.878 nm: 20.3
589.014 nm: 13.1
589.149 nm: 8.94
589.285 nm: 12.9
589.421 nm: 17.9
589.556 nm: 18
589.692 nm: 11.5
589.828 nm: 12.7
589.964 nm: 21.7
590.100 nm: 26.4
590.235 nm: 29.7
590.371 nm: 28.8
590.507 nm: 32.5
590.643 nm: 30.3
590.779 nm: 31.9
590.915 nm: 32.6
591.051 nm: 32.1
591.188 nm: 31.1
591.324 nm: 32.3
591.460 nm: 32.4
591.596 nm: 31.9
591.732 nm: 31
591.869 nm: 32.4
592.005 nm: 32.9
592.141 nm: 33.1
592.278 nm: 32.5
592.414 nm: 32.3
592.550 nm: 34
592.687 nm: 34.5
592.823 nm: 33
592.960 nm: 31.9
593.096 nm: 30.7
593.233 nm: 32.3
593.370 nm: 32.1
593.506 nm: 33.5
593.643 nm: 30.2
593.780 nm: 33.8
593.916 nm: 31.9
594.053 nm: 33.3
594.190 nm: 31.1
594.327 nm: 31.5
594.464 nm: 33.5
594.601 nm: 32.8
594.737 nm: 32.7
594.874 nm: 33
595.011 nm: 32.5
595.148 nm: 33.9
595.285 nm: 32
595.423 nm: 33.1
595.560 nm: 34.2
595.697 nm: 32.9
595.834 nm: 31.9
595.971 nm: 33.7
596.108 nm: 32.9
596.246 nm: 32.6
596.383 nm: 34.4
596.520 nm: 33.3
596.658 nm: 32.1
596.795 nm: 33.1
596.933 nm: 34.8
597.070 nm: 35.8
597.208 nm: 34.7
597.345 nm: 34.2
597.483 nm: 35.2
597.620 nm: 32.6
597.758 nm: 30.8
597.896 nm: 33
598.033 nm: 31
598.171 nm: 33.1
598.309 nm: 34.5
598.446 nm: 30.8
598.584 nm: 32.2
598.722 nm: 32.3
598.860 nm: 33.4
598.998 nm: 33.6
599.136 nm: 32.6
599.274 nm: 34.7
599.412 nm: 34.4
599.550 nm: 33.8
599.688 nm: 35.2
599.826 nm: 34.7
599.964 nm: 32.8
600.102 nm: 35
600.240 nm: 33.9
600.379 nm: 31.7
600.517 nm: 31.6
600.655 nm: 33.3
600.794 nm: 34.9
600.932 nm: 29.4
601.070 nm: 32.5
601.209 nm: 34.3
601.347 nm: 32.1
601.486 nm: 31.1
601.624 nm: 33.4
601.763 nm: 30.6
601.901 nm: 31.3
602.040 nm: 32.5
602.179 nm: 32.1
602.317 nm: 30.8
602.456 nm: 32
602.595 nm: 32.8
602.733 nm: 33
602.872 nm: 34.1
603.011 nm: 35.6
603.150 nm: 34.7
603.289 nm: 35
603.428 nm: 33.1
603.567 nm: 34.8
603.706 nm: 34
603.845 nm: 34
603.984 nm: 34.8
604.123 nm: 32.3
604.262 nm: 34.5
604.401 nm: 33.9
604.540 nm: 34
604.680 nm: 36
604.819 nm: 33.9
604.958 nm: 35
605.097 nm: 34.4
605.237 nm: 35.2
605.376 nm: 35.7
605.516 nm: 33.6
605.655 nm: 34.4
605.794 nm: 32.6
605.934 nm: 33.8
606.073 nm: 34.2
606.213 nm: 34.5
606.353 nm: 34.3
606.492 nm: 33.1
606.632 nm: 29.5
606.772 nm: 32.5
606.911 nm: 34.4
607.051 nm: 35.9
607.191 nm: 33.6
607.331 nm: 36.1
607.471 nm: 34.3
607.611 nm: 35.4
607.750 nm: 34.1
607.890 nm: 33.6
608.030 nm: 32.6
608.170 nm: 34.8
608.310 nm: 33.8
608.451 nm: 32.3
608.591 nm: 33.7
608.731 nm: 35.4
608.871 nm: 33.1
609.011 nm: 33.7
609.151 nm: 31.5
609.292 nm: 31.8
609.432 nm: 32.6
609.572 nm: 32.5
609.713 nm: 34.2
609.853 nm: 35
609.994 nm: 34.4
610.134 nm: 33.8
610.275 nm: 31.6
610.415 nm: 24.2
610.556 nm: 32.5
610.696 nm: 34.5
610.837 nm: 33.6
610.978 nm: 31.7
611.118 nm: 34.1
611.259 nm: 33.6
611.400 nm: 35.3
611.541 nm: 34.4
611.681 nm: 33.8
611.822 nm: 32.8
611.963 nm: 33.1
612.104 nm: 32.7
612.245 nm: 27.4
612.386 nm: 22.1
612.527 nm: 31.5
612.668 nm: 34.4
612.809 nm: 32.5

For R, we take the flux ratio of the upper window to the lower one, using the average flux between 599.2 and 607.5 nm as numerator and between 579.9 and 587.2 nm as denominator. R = 1.0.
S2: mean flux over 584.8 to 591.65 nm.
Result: 28.3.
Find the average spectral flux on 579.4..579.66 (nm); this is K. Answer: 33.5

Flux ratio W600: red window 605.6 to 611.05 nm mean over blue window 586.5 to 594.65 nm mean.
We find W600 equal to 1.14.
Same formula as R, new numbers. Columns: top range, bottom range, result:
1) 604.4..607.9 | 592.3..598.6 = 1.04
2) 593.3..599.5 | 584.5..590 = 1.19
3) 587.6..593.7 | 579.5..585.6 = 0.84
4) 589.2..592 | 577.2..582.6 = 0.81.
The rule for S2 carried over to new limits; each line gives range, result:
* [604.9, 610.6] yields 33.5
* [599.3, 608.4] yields 33.6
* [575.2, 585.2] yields 33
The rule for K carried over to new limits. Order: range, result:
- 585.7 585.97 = 28.3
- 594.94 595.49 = 32.8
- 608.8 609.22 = 32.8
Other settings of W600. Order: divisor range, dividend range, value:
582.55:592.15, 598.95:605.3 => 1.12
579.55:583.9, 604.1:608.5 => 1.02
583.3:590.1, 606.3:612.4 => 1.14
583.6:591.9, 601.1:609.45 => 1.15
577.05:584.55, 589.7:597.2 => 0.96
